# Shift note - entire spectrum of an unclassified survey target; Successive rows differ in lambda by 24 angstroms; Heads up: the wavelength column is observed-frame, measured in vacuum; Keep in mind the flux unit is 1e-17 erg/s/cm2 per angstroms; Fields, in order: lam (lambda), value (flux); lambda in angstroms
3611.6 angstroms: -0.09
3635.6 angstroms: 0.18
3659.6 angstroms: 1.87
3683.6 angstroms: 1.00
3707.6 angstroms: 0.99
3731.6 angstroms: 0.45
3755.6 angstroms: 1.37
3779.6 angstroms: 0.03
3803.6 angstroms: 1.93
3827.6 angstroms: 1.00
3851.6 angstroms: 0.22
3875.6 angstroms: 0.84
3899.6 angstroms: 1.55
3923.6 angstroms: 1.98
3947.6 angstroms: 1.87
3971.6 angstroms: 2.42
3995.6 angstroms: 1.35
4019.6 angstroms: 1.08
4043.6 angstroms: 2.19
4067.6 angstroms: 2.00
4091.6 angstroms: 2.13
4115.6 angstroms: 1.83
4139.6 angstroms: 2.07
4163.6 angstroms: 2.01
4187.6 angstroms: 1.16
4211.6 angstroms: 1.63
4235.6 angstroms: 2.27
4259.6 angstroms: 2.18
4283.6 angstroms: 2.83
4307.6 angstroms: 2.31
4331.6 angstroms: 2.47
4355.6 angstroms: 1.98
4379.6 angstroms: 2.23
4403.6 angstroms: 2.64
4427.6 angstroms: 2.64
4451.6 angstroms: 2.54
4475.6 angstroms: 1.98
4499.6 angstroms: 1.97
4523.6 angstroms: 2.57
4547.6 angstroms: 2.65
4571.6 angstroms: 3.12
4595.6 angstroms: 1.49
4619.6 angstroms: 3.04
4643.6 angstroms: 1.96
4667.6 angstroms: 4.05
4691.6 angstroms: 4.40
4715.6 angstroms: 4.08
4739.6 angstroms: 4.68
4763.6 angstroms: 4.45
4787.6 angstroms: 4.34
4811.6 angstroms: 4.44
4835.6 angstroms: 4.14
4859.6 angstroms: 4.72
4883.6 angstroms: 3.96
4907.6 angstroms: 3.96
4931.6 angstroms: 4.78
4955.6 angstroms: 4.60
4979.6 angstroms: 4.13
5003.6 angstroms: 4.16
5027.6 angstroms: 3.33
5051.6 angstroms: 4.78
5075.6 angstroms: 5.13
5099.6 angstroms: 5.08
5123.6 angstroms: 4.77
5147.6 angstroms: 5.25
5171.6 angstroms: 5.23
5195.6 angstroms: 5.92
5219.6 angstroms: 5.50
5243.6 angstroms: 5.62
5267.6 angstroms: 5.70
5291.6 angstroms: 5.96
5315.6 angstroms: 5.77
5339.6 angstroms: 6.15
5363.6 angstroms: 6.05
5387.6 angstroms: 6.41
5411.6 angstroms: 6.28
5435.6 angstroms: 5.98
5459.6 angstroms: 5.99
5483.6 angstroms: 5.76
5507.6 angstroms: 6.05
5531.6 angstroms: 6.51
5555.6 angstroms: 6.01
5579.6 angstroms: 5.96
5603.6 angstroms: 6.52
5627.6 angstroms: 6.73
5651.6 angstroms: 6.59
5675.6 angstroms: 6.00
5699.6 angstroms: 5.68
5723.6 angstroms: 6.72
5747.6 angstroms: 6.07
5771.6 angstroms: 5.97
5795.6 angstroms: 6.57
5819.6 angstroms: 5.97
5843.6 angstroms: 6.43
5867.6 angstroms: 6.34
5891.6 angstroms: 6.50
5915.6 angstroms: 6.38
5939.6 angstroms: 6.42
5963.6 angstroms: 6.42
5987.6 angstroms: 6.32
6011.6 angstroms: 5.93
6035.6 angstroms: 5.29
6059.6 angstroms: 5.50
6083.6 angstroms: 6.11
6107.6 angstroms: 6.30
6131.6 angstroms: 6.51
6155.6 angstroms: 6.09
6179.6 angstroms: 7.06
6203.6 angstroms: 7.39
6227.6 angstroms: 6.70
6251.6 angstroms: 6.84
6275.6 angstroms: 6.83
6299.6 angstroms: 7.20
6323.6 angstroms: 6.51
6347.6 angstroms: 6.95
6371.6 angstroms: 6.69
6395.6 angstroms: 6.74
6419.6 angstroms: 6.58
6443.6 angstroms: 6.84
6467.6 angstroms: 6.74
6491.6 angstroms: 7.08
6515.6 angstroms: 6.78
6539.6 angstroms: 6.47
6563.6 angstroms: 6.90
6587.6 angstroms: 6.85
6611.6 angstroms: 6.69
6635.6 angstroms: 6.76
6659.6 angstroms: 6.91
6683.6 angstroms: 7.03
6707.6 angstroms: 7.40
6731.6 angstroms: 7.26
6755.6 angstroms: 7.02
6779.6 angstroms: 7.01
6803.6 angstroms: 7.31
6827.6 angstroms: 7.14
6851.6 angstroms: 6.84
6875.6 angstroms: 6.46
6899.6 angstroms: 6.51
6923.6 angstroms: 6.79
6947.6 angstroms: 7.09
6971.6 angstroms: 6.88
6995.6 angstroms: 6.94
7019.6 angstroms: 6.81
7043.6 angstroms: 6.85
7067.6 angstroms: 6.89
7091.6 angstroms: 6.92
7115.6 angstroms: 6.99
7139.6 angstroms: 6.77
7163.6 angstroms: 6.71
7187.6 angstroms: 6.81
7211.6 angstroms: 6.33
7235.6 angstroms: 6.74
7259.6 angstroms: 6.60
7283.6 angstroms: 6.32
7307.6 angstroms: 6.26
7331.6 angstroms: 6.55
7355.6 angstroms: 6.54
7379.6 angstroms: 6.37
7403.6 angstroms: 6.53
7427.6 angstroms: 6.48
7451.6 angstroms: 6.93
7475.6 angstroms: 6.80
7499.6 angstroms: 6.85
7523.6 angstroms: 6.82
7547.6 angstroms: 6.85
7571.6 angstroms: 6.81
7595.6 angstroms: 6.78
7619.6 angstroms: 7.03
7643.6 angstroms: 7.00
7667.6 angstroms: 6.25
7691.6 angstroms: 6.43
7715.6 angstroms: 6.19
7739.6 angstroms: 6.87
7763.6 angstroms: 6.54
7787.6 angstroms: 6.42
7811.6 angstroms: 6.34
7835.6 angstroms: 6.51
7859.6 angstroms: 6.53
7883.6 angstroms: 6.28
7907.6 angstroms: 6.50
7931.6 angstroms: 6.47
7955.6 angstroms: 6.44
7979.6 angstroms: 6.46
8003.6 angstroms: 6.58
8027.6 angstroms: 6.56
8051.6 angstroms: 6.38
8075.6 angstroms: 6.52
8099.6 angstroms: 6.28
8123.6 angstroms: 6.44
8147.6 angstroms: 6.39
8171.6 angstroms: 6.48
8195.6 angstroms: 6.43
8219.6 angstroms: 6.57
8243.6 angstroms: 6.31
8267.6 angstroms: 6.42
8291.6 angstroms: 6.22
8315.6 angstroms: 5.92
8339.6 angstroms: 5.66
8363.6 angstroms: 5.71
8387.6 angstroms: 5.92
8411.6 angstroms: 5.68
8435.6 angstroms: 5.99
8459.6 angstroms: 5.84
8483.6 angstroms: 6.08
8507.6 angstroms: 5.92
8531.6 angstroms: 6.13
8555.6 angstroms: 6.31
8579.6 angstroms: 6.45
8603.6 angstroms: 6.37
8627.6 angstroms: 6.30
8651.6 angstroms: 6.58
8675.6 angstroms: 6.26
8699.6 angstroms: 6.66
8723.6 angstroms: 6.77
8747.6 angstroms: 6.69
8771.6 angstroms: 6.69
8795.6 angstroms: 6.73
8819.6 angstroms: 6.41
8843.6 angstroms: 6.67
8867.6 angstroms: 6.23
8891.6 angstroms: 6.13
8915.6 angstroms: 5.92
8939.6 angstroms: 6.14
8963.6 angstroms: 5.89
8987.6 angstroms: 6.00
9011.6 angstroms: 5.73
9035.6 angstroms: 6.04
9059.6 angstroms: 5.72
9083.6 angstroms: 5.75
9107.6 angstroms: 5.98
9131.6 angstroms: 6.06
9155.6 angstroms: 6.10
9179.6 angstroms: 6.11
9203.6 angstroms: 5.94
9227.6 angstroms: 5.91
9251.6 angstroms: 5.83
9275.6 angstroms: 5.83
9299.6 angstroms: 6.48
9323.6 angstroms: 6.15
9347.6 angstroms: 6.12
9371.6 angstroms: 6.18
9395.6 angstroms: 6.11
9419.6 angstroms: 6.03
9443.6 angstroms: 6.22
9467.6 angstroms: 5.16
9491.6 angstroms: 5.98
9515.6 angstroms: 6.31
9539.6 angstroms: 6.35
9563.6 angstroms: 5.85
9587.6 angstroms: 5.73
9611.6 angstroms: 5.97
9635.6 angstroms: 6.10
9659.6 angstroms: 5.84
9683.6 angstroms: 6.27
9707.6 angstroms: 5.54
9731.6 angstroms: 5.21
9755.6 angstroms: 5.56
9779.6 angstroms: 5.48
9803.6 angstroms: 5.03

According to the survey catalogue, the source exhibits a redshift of 0.17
